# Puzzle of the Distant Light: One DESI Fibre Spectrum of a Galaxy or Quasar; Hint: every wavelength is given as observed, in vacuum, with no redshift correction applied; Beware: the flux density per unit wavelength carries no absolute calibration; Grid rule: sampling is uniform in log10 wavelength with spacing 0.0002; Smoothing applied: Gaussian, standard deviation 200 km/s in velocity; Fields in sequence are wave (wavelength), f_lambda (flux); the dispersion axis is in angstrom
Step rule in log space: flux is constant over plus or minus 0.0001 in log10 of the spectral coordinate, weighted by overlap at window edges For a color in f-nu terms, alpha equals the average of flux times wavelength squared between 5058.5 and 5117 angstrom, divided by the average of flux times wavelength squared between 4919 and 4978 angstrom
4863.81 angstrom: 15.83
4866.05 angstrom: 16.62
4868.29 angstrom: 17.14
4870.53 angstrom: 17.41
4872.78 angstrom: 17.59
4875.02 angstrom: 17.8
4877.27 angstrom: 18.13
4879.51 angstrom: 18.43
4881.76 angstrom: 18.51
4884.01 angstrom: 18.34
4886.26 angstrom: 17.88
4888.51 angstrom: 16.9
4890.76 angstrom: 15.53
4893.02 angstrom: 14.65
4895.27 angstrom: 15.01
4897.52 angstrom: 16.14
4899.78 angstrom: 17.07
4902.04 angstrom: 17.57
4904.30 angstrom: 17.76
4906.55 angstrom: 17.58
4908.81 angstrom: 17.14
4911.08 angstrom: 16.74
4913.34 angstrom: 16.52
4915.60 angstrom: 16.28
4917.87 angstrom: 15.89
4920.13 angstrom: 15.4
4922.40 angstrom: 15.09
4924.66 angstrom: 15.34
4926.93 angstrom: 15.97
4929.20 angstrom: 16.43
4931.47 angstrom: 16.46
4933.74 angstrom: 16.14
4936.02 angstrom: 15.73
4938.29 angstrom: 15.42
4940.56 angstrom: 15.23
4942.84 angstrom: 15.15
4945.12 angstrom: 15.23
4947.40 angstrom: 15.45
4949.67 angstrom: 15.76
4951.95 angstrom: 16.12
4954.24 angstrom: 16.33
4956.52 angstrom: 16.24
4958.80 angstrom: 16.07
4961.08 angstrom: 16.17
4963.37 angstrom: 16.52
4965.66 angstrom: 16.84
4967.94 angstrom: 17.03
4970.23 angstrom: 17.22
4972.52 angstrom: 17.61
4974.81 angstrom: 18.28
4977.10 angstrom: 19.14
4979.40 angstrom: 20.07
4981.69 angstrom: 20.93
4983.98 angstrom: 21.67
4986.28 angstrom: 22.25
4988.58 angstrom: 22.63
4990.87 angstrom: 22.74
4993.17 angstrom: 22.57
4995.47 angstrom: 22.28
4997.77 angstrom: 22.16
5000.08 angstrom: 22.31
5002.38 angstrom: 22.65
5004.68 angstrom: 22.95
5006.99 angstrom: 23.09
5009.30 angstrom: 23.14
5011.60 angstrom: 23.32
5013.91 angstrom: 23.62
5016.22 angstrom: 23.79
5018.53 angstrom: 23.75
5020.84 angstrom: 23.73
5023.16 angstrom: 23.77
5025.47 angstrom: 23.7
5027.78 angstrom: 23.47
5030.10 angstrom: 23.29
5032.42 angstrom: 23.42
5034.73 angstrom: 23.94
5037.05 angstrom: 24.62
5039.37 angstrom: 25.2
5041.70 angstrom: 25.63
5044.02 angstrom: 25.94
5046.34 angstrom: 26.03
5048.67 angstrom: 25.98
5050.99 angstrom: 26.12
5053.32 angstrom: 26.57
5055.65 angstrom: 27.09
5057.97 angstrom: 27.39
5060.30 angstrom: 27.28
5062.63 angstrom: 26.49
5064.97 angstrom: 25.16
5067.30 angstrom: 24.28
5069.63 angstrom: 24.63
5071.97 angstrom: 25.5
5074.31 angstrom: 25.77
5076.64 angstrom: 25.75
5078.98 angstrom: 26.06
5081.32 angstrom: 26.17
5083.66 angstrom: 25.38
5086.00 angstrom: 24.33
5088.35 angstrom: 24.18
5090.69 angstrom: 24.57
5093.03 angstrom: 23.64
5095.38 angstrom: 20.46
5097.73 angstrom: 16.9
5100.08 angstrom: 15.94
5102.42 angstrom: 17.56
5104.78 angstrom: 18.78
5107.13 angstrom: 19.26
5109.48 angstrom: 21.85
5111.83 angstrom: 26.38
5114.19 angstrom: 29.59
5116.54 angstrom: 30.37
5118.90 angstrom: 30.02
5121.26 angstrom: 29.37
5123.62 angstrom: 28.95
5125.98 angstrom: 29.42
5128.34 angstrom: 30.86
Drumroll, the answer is 1.55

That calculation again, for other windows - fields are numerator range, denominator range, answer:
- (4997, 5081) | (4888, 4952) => 1.61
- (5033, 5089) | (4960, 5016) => 1.27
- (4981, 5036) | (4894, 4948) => 1.48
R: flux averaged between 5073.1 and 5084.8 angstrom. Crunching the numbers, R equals 25.8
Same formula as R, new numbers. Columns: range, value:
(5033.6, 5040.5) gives 24.6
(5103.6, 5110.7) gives 20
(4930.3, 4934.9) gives 16.3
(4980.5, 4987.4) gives 21.6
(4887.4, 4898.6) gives 15.6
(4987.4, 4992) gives 22.7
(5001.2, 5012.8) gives 23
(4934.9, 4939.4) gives 15.6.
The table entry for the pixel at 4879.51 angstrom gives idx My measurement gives 18.43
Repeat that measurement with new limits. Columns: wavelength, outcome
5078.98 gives 26.06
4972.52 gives 17.61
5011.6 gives 23.32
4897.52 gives 16.14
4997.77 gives 22.16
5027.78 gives 23.47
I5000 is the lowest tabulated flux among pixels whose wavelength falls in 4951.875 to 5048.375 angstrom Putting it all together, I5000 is 16.07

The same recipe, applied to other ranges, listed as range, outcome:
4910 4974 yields 15.09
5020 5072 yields 23.29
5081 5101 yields 15.94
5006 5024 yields 23.09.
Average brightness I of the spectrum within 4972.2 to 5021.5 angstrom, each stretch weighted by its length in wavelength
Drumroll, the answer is 22.1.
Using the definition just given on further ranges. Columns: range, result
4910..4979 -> 16.3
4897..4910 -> 17.2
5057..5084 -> 25.8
